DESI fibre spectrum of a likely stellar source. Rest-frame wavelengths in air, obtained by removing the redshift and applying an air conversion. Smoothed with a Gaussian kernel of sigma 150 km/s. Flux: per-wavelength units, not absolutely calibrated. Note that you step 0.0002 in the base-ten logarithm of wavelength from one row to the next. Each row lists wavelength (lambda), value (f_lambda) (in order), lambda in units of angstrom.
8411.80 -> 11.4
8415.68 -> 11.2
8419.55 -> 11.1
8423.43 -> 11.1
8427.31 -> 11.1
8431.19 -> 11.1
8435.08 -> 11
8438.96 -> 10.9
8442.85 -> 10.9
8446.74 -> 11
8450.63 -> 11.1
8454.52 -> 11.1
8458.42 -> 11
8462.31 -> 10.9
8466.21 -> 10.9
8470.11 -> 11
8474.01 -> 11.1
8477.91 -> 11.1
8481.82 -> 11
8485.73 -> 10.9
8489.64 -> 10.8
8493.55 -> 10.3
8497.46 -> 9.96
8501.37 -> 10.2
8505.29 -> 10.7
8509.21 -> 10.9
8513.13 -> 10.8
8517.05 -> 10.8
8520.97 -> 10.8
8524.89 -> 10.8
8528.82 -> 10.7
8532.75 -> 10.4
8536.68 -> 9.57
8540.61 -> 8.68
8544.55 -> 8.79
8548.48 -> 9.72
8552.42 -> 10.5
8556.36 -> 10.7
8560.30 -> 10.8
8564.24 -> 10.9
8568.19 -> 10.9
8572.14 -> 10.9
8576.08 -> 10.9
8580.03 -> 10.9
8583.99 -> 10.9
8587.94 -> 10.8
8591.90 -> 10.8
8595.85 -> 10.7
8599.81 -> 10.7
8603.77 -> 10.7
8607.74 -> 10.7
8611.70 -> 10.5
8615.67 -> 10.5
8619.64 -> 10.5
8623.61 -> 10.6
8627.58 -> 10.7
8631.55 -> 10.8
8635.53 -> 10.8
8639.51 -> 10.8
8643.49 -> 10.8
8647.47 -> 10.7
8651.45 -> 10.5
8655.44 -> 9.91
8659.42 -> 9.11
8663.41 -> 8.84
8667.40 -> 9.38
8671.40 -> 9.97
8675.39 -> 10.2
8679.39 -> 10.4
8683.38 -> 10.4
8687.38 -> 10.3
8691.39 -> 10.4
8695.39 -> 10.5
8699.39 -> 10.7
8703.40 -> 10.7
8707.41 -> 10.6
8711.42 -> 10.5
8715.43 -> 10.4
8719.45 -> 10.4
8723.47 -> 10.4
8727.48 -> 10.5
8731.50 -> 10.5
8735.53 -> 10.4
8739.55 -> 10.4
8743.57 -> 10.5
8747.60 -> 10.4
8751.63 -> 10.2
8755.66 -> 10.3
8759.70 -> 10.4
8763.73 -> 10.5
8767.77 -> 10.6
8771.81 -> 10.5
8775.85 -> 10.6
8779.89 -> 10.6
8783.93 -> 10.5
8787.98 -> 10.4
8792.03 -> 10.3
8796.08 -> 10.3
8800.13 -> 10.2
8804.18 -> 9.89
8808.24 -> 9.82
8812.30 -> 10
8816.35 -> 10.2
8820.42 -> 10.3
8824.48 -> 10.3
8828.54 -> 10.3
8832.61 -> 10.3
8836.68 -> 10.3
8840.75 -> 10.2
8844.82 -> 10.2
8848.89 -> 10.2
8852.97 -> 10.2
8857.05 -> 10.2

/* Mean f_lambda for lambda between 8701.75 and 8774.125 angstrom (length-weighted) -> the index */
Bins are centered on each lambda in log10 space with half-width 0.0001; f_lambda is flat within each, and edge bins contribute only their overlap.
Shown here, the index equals 10.5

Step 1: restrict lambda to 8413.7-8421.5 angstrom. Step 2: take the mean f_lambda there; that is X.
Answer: 11.2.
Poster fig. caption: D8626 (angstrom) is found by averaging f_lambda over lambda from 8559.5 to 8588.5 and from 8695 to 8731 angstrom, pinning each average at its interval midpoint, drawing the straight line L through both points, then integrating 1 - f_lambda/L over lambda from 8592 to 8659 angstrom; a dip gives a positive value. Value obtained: 1.0 angstrom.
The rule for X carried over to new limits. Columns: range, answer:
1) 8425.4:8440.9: 11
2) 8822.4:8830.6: 10.3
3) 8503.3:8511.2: 10.8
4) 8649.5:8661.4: 9.84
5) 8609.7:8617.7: 10.5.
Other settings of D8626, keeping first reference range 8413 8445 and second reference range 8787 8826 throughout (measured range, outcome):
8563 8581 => -0.3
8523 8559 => 2.6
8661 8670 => 1.1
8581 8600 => -0.2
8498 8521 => 0.5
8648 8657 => 0.2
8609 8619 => 0.1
